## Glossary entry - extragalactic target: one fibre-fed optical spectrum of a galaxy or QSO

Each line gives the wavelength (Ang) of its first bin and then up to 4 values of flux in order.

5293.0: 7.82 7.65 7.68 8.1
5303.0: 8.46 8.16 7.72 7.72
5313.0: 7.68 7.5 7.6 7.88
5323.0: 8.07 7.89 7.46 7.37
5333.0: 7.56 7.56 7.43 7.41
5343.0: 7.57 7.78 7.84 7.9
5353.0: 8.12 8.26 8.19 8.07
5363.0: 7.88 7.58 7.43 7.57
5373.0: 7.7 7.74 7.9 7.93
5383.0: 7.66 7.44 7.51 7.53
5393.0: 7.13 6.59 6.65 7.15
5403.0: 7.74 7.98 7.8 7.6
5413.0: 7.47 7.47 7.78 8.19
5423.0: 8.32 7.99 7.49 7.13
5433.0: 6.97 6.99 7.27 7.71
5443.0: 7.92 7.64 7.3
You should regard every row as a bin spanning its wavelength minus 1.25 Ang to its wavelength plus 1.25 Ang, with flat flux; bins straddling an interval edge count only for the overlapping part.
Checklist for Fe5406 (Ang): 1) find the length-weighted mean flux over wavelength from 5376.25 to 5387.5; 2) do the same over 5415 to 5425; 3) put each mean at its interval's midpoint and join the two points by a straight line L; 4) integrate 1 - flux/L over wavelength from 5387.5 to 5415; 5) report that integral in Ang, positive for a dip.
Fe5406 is 1.7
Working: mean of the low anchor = 7.72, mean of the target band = 7.38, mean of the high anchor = 7.98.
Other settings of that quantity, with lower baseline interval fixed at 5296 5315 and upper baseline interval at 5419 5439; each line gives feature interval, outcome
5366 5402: 1.18 Ang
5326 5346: 0.75 Ang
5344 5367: -0.56 Ang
